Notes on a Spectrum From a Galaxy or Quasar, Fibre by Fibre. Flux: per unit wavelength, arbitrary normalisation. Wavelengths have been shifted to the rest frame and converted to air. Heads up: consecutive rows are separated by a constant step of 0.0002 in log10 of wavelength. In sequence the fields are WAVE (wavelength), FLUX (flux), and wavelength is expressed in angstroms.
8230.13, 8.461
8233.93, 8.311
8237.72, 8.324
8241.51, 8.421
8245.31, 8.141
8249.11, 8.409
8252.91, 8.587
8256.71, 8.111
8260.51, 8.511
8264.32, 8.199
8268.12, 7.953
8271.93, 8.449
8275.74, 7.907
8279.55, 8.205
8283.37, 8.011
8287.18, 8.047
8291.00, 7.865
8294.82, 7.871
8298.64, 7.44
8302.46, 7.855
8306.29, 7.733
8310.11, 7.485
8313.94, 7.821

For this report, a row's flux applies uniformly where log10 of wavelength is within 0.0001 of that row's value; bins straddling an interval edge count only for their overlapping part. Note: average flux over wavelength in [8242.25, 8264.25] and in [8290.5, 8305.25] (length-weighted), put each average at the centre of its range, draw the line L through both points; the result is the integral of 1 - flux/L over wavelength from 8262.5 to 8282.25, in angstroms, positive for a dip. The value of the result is -0.1 angstroms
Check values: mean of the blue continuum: 8.34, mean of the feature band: 8.14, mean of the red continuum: 7.74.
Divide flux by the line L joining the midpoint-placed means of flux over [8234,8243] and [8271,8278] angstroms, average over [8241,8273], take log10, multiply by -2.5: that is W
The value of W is -0.01 mag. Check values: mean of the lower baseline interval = 8.36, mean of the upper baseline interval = 8.14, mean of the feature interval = 8.3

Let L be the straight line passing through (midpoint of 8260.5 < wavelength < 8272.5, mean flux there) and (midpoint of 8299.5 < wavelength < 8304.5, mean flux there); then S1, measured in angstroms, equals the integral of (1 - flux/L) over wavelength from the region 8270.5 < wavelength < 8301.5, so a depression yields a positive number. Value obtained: 0.0 angstroms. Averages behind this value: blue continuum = 8.22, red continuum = 7.76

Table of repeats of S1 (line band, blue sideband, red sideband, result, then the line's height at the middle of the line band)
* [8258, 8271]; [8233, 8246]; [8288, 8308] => -0.24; 8.08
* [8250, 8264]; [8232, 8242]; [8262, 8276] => -0.25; 8.23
